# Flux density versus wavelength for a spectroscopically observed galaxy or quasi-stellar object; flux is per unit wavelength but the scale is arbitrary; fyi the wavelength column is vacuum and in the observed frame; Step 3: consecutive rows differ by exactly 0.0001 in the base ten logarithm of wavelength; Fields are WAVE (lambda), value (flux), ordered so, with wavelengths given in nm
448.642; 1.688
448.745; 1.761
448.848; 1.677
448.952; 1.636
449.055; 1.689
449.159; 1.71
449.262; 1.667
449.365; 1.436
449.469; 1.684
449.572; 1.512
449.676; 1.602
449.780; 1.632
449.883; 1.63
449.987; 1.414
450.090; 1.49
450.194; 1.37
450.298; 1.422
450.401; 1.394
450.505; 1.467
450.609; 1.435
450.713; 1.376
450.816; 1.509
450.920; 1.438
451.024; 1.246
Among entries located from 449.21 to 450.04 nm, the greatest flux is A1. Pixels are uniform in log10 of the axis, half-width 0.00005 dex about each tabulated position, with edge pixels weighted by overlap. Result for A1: 1.684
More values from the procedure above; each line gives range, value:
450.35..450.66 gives 1.467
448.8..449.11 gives 1.689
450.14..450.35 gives 1.422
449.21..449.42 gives 1.667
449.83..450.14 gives 1.63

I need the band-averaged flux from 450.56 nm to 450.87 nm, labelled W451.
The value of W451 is 1.44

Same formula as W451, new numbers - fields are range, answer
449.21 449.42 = 1.56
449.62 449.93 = 1.62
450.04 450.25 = 1.42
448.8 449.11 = 1.66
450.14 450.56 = 1.41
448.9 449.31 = 1.68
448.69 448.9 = 1.72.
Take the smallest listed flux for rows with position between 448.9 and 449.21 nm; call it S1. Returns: 1.636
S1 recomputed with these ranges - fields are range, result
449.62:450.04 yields 1.414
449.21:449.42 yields 1.436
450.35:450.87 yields 1.376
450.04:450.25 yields 1.37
